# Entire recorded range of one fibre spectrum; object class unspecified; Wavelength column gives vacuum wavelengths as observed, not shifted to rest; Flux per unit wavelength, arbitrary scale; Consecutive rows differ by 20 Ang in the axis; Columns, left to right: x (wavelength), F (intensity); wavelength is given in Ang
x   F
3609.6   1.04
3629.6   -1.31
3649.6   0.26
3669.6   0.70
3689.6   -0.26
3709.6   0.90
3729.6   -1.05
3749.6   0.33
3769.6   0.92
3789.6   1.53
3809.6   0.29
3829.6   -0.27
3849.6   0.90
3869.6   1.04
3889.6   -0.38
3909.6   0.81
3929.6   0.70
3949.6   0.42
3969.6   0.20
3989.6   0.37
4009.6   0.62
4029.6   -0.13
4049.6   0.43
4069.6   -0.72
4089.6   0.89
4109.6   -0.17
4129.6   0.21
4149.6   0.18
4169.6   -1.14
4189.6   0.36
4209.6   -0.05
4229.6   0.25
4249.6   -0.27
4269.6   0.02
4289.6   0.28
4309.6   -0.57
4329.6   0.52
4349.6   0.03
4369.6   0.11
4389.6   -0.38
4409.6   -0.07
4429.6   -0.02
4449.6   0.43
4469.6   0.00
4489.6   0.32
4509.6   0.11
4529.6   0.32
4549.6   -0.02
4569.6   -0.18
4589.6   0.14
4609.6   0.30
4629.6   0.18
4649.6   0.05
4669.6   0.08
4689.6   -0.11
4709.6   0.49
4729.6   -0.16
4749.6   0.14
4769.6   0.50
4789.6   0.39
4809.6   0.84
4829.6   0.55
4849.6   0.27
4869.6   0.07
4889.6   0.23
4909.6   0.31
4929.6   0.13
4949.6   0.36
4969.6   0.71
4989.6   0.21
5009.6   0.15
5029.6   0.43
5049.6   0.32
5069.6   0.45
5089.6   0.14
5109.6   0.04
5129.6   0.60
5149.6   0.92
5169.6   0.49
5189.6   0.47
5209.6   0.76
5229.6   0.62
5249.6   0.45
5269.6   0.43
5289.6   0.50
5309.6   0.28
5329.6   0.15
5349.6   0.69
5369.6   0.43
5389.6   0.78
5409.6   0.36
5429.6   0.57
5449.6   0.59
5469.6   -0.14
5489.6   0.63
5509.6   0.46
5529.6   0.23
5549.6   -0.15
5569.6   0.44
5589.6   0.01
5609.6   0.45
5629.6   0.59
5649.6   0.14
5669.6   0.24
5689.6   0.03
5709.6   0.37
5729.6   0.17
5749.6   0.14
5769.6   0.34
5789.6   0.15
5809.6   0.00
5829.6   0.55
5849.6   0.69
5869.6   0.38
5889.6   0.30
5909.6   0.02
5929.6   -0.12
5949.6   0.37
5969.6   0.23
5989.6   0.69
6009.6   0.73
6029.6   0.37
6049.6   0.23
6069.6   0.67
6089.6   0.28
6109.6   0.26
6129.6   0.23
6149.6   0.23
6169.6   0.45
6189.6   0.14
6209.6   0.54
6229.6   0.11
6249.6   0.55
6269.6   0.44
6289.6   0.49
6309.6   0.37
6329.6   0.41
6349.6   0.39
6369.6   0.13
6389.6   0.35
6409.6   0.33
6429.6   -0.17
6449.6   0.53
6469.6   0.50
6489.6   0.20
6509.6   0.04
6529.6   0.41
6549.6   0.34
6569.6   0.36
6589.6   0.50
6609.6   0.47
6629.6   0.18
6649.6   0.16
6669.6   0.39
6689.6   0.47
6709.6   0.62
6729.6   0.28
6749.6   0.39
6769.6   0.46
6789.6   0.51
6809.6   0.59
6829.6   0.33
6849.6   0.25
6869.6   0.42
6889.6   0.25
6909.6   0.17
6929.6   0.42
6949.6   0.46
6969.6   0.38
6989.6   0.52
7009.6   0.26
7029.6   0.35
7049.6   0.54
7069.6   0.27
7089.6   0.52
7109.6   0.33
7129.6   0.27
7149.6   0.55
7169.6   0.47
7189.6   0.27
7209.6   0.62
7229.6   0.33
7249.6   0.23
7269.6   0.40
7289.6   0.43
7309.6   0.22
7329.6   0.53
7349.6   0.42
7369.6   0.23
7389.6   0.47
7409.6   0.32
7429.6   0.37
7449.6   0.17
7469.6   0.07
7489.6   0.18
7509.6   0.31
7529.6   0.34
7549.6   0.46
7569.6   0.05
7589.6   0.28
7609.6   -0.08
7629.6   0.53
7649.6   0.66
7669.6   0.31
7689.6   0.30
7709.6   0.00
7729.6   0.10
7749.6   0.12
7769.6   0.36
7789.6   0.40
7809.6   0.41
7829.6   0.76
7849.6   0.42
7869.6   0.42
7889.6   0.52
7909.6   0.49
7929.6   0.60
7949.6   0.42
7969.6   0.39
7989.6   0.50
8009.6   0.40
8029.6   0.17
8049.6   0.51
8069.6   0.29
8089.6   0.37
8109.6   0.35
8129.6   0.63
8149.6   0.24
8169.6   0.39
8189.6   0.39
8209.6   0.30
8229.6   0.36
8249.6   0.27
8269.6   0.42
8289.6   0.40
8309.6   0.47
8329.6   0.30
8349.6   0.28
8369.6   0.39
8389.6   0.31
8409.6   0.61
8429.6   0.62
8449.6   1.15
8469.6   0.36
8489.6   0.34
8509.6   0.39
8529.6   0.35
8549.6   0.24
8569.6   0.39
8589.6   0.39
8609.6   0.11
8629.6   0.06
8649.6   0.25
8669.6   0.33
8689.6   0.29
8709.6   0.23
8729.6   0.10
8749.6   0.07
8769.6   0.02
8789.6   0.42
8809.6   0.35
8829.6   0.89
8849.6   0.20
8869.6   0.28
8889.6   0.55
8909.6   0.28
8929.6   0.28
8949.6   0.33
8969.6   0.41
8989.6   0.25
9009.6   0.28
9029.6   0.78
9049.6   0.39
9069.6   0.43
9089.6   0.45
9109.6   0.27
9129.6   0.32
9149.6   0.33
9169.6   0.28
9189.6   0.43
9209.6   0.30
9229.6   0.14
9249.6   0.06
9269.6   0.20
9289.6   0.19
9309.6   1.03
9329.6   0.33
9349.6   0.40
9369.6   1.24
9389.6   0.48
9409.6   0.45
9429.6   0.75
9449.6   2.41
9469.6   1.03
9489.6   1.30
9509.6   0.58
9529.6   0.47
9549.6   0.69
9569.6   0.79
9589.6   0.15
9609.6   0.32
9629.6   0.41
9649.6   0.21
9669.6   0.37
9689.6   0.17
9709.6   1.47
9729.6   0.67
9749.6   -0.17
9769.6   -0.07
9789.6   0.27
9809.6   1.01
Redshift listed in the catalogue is 0.287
